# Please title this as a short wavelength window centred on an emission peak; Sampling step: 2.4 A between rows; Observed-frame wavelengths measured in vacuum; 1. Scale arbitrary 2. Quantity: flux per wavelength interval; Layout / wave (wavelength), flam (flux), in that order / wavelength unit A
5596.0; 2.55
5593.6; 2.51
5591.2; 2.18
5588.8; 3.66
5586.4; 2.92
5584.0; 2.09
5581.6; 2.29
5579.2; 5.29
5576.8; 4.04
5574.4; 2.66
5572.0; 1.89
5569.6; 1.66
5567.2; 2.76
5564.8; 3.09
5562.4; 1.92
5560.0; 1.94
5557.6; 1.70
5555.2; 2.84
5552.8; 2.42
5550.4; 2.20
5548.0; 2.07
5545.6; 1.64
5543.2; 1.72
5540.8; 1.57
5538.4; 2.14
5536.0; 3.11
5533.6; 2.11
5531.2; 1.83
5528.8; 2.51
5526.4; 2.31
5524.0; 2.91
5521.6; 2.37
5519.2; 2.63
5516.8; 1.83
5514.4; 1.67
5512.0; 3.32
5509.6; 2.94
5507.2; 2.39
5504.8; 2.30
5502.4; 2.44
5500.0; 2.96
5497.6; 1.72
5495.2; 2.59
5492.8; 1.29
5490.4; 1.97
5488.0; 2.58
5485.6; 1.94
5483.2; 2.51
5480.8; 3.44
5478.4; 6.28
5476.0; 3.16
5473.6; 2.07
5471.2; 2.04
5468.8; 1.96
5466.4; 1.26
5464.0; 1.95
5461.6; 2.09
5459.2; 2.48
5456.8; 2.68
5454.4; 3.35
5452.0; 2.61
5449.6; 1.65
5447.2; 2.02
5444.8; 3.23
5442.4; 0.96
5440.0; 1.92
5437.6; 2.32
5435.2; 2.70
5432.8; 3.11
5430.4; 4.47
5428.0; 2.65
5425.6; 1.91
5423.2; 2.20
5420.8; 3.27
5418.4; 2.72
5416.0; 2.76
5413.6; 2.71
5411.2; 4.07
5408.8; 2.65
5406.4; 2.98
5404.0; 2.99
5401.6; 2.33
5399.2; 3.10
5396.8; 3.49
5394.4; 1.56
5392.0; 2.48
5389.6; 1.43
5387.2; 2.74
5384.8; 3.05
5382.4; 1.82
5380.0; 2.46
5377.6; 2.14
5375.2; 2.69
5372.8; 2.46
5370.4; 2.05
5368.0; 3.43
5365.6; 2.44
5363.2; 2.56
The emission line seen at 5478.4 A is H-beta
